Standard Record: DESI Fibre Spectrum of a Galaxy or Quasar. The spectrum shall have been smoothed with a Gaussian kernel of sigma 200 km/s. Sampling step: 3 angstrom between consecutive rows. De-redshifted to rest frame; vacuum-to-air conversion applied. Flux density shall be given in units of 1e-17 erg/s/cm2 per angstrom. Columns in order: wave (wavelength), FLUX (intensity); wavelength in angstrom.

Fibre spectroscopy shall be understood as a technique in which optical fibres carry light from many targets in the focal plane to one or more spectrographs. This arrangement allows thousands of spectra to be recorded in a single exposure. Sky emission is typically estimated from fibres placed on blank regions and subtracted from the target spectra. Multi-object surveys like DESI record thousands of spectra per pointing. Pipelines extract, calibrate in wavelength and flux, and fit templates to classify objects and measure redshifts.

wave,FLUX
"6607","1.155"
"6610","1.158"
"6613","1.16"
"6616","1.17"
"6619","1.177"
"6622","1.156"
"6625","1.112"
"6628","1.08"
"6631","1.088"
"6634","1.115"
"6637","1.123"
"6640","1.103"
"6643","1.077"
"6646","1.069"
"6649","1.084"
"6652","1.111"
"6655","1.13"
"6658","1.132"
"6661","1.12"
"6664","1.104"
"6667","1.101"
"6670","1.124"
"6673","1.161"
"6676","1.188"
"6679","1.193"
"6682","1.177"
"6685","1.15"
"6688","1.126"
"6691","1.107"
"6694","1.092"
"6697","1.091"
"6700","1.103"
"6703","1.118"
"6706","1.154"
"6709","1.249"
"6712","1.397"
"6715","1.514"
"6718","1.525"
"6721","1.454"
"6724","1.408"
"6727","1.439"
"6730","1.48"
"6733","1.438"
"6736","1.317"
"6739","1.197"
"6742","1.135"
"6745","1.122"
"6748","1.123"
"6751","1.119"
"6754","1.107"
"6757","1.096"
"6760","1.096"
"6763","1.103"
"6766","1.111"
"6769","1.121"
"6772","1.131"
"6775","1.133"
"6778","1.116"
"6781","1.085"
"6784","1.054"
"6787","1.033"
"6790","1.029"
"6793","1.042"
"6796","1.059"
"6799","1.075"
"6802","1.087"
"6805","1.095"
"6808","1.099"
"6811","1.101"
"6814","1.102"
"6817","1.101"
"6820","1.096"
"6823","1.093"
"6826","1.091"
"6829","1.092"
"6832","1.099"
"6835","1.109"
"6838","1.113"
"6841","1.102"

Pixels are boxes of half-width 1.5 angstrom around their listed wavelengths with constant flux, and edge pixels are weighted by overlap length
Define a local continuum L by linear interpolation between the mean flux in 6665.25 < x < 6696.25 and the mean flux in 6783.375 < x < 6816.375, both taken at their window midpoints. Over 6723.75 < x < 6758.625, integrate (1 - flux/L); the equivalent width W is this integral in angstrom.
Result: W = -4.3 angstrom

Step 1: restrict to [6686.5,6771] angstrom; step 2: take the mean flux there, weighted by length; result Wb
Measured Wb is 1.23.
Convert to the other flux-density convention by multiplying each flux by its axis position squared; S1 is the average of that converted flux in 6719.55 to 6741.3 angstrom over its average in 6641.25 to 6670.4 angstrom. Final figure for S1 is 1.3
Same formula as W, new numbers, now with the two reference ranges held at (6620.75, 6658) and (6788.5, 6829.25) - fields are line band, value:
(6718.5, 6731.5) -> -4.25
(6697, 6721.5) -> -4.46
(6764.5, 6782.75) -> -0.47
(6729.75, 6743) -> -2.57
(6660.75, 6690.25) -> -1.19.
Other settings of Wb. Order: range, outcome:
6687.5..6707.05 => 1.11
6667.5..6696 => 1.14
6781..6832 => 1.08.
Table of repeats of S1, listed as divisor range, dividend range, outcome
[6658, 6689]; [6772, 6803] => 0.97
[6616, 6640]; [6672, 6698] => 1.04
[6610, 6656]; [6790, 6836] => 1.03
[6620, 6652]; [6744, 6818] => 1.04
